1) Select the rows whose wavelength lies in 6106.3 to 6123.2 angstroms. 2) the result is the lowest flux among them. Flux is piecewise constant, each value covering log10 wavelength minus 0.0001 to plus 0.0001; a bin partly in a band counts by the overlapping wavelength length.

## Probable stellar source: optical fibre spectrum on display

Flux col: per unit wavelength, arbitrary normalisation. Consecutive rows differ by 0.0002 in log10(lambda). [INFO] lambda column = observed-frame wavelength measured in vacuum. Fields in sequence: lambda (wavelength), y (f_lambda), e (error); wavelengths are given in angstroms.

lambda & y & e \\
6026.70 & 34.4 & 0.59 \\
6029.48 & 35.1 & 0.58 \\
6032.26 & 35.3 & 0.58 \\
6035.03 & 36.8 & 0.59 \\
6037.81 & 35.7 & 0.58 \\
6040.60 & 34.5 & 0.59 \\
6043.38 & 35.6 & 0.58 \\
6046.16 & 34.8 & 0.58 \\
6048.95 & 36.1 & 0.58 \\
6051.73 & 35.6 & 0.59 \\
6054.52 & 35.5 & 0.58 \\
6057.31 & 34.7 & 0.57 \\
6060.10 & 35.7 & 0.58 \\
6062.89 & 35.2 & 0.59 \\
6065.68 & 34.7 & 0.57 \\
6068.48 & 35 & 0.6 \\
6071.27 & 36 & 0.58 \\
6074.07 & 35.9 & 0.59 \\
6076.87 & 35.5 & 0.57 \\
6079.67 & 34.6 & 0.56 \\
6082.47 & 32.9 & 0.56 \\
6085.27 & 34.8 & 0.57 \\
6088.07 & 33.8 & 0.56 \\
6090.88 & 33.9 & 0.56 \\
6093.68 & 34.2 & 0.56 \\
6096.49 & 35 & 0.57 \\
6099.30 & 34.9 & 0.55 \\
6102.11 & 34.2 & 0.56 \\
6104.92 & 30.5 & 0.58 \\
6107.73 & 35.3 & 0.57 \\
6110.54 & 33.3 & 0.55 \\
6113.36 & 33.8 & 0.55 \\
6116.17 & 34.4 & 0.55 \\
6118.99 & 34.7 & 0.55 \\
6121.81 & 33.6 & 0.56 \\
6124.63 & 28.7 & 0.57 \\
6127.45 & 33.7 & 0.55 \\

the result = 33.3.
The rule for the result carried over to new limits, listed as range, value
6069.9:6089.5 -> 32.9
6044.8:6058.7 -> 34.7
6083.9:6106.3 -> 30.5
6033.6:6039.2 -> 35.7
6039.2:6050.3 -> 34.5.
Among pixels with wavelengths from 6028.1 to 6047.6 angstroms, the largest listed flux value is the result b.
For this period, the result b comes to 36.8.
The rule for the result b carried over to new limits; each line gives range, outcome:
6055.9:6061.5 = 35.7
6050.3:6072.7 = 36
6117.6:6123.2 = 34.7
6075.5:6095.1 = 35.5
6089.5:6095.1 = 34.2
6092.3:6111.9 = 35.3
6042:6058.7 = 36.1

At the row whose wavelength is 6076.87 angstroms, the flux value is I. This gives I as 35.5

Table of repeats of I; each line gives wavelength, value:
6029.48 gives 35.1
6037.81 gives 35.7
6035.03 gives 36.8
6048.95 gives 36.1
